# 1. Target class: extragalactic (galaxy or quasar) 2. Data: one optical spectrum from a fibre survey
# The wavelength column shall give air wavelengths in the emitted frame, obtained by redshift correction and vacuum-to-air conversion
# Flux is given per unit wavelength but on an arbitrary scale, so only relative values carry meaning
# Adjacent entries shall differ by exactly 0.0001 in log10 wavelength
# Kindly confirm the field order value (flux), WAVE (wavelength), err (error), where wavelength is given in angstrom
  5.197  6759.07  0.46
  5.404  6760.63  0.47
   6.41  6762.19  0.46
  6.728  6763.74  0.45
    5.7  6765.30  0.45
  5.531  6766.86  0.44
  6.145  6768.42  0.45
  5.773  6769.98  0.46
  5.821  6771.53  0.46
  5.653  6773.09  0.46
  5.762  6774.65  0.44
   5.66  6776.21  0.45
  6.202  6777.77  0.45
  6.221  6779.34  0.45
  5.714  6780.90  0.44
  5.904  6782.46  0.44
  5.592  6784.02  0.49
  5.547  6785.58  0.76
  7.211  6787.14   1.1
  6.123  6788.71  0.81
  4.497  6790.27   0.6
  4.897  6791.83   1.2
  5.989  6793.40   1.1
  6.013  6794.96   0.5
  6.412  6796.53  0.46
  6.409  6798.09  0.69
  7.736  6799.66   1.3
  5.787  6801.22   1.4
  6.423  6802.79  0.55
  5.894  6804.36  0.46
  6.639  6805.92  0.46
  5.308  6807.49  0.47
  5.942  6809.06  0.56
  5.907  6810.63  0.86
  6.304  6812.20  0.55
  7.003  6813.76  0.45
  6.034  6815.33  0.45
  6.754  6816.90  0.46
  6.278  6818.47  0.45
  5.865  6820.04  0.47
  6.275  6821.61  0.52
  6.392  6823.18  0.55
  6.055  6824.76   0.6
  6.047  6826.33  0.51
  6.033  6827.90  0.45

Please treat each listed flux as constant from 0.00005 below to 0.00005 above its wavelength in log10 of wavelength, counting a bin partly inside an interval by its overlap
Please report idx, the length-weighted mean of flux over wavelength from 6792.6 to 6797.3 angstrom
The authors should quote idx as 6.13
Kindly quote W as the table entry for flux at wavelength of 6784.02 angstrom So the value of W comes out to 5.592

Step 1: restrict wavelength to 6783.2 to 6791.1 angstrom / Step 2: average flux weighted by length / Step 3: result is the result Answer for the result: 5.79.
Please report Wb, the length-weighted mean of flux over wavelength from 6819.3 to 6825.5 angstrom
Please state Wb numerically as 6.14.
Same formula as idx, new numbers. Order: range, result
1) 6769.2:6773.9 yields 5.76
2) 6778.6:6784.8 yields 5.86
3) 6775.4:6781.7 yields 5.94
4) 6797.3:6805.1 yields 6.45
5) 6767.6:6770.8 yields 5.96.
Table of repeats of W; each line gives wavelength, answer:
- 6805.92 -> 6.639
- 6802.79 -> 6.423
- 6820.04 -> 5.865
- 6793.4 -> 5.989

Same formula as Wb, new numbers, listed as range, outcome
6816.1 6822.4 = 6.29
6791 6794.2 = 5.44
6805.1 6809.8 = 5.96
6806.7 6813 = 5.87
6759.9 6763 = 5.93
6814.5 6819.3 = 6.35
